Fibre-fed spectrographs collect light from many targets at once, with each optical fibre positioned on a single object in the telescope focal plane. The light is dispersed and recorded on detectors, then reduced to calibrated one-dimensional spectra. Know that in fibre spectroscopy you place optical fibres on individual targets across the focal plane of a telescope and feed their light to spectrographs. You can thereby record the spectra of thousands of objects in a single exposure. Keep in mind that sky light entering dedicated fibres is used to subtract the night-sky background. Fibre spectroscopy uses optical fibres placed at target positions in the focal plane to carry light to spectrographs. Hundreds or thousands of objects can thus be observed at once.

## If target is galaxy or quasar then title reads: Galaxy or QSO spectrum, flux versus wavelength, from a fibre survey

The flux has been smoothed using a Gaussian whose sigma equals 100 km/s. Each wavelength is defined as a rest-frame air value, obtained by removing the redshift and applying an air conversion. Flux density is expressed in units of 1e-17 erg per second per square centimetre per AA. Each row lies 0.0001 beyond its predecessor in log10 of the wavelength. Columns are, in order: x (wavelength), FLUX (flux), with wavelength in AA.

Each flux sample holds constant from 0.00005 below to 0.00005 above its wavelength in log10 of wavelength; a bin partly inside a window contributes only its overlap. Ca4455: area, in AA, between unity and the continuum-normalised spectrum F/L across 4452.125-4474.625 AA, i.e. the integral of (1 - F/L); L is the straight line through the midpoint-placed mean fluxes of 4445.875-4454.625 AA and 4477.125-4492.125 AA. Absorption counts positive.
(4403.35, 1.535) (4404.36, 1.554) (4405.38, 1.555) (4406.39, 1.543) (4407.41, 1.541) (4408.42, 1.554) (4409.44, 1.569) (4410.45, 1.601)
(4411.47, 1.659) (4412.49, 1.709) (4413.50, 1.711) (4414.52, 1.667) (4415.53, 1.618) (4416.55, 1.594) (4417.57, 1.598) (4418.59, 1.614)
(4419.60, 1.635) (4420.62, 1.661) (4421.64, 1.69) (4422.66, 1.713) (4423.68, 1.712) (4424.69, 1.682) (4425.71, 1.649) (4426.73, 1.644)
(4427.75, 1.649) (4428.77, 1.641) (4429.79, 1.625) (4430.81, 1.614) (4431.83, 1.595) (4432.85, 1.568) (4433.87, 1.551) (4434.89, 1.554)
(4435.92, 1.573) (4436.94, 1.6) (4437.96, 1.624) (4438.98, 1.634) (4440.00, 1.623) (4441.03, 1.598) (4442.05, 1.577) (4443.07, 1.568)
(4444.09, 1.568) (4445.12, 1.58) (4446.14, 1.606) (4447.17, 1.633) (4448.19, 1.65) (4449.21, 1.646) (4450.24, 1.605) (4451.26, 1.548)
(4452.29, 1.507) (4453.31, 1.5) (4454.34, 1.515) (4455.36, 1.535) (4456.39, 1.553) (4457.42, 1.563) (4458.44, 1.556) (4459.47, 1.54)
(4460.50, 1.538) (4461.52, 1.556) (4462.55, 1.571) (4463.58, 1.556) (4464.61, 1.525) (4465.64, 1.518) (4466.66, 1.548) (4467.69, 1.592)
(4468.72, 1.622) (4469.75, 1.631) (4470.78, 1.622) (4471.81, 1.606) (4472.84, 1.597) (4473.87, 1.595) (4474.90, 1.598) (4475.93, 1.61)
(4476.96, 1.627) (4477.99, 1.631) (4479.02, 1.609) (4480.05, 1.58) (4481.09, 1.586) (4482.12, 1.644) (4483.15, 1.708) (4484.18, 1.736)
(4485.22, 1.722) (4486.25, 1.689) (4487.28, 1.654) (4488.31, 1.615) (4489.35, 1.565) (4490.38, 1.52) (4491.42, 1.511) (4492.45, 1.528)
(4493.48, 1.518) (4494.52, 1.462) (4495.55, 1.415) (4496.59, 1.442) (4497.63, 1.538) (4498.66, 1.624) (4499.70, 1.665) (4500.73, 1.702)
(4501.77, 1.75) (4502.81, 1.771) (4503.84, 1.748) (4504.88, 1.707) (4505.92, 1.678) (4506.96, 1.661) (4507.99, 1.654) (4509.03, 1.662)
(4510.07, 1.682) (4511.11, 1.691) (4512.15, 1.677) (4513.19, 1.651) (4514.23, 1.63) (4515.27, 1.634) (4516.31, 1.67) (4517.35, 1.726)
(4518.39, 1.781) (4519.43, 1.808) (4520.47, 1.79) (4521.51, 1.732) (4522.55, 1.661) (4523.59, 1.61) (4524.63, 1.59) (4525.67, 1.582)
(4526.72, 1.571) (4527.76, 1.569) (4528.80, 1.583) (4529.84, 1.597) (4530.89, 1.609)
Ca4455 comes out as 0.49 AA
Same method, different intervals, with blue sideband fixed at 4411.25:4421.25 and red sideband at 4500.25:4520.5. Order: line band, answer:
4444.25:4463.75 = 1.2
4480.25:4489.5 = 0.2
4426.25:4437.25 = 0.4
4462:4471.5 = 0.6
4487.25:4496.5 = 0.9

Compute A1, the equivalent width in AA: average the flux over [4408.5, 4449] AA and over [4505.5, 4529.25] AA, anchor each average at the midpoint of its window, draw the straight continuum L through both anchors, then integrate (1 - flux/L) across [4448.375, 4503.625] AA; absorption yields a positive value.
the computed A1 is 1.9 AA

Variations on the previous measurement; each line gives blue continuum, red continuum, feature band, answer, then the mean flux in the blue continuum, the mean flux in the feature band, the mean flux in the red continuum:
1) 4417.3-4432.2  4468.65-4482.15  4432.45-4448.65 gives 0.4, 1.65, 1.59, 1.61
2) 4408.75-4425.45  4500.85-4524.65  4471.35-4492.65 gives 0.8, 1.65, 1.62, 1.7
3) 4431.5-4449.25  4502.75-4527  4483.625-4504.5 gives 0.6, 1.6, 1.61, 1.68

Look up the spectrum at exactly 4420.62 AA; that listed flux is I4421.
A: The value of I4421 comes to 1.661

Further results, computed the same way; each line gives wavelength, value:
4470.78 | 1.622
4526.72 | 1.571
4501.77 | 1.75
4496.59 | 1.442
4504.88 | 1.707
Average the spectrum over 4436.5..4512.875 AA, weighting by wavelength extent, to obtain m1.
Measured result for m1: 1.6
